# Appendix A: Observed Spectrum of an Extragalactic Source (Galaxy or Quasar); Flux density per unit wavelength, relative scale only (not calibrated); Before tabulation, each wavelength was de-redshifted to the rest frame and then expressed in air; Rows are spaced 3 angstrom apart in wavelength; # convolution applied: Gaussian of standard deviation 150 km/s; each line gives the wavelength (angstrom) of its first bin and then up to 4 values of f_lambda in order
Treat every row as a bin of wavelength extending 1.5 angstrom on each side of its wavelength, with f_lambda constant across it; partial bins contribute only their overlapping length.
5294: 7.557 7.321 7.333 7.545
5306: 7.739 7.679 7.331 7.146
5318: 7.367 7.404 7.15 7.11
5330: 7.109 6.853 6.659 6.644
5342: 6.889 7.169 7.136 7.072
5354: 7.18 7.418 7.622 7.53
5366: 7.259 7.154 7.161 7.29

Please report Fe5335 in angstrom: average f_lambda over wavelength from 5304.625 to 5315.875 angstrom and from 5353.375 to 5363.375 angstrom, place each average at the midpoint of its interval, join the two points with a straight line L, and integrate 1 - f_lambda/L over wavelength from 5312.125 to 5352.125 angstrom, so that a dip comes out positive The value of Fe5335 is 2.2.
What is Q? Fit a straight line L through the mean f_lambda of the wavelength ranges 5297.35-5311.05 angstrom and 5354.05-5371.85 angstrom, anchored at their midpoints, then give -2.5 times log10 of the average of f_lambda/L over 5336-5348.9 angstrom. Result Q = 0.08 mag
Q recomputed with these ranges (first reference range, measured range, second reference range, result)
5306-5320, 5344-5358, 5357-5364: 0.049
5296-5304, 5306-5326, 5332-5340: -0.041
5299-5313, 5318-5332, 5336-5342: -0.021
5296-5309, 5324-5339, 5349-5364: 0.076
